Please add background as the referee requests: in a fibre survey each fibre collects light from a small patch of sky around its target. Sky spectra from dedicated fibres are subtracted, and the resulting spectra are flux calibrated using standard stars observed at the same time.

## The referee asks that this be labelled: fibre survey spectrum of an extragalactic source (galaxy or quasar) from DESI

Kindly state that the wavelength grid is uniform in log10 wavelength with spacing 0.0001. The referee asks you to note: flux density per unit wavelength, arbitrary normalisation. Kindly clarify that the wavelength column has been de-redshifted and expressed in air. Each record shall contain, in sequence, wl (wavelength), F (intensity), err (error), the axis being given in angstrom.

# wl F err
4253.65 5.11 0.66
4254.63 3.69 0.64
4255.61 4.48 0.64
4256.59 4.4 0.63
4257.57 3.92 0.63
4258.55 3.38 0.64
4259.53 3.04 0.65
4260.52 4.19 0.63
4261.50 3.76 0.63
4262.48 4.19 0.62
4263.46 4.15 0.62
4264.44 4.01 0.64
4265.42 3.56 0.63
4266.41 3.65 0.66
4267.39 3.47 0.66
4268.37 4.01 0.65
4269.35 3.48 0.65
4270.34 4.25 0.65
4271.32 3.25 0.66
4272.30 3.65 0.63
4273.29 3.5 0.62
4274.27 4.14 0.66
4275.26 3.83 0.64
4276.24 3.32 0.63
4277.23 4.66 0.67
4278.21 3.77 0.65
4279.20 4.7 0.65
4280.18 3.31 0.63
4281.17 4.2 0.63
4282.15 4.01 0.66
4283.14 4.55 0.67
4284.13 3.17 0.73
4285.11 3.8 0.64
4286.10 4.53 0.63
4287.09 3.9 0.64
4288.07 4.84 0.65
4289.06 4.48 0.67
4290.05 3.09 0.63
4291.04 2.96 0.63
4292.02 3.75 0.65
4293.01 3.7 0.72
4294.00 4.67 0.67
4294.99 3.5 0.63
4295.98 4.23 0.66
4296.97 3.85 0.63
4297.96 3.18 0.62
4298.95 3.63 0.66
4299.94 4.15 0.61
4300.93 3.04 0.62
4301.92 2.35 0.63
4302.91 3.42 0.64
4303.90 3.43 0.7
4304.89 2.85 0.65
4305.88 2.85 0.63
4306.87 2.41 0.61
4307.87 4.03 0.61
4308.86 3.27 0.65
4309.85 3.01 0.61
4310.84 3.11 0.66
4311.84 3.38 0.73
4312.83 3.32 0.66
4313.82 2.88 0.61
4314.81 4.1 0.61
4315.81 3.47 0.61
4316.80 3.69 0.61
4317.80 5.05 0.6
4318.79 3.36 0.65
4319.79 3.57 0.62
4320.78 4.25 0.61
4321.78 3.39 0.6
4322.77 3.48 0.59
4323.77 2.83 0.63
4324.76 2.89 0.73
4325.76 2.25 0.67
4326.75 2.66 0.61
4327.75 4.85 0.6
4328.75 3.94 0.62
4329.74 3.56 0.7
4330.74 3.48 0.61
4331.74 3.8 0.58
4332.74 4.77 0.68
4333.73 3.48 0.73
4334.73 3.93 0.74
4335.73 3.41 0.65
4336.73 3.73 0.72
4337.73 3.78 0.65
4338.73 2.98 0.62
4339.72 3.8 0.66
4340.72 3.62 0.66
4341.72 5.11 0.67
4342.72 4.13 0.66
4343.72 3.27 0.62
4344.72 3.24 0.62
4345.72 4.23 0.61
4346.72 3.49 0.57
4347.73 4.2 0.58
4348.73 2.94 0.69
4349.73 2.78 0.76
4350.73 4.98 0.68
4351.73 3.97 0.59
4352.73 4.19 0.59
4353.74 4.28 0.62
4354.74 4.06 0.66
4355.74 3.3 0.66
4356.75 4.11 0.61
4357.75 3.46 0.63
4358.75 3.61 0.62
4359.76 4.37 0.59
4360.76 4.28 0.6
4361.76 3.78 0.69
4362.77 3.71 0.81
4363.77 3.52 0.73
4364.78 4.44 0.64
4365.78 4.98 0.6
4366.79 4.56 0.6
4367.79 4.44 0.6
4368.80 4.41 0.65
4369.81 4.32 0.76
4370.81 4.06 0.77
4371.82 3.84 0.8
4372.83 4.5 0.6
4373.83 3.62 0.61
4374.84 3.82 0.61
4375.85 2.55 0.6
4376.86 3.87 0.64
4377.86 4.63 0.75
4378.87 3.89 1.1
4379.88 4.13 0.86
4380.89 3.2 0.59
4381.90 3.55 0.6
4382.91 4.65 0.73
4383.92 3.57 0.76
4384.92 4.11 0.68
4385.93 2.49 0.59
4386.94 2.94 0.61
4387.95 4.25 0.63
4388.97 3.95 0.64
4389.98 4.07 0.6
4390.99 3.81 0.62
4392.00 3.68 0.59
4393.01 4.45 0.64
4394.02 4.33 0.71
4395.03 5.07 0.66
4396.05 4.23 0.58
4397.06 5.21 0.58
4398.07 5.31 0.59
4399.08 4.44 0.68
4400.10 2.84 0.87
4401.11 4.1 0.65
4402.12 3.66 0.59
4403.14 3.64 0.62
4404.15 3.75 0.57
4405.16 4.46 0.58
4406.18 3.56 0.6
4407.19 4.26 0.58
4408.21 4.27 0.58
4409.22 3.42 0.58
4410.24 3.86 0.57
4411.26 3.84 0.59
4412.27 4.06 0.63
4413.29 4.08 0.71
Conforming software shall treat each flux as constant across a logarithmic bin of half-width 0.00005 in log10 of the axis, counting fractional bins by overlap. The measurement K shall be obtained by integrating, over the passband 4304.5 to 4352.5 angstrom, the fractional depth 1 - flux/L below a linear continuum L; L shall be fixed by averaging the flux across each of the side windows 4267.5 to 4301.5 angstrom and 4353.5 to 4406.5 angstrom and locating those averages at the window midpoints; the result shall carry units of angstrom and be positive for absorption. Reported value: 4.1 angstrom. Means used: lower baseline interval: 3.85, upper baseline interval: 4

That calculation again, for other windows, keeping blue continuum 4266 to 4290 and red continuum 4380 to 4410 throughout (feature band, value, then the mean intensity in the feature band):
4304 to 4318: 2.08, 3.35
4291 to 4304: 1.14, 3.59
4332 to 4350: 1.01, 3.73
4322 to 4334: 1.36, 3.5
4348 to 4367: 0.00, 3.96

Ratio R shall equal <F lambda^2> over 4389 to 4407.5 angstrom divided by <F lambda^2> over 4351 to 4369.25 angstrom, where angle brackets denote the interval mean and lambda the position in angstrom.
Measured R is 1.03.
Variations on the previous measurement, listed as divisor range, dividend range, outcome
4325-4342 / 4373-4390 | 1.03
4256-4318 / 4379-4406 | 1.13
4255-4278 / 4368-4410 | 1.10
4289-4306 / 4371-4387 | 1.11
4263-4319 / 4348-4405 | 1.12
